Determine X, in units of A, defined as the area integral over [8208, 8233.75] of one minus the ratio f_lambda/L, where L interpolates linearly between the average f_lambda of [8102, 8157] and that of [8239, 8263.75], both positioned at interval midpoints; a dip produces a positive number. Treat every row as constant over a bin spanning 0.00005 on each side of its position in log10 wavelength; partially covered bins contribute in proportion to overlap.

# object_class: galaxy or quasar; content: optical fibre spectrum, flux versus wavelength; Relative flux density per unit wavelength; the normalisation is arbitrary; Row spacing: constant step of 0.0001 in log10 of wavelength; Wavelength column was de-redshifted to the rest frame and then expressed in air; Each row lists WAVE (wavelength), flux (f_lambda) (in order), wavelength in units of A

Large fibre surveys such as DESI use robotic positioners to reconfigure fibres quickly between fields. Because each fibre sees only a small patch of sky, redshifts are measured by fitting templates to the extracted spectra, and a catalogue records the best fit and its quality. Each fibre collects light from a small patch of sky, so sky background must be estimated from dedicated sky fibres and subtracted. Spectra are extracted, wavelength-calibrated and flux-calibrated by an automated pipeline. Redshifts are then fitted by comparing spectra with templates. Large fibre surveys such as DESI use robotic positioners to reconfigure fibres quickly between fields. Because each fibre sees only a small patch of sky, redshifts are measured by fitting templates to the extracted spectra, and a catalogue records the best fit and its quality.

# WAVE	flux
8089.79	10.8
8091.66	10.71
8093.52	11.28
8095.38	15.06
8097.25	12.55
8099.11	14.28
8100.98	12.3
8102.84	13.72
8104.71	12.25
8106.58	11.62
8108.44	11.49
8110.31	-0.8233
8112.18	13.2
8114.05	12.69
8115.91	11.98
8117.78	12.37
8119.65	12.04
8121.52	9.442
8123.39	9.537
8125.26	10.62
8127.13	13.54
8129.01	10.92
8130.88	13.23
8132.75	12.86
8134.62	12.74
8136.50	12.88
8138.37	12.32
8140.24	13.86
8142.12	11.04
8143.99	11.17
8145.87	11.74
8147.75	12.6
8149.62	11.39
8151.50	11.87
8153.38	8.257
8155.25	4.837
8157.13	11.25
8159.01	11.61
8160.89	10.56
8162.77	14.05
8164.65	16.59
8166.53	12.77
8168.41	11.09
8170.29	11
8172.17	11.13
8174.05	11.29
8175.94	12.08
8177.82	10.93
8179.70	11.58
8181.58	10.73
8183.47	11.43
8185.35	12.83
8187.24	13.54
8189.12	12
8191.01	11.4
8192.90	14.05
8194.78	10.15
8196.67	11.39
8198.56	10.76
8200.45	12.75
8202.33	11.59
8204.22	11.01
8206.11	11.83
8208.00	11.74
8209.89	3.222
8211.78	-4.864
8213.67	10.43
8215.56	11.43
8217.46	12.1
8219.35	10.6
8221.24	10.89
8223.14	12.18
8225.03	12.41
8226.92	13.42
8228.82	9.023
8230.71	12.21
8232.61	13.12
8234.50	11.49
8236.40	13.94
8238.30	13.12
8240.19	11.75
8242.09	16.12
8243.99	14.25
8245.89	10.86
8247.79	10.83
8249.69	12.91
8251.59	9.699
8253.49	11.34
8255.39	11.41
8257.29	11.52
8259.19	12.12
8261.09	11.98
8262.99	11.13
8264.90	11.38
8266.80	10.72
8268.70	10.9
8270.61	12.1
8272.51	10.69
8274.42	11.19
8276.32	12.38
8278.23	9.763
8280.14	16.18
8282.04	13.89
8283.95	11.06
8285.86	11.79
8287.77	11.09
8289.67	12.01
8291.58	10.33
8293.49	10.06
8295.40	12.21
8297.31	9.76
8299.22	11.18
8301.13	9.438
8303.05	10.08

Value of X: 4.4 A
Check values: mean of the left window 11.2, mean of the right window 12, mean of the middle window 9.8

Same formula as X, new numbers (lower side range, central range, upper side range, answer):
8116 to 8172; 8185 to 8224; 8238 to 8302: 3.9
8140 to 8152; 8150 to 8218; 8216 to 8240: 6.2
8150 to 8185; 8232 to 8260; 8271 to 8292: -1.4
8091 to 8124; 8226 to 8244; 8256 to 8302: -2.1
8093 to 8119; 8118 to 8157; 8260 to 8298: 1.1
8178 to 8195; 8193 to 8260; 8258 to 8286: 4.3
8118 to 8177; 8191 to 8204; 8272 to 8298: -0.1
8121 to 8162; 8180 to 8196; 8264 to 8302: -0.9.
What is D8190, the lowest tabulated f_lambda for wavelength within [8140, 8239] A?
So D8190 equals -4.864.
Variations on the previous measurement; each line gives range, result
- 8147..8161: 4.837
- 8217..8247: 9.023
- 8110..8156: -0.8233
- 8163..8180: 10.93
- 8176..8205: 10.15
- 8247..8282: 9.699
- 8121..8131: 9.442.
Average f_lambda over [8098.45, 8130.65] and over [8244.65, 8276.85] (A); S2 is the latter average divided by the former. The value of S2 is 1.01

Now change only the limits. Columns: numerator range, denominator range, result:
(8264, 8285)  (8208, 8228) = 1.27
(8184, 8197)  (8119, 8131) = 1.09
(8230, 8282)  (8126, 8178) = 1.02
